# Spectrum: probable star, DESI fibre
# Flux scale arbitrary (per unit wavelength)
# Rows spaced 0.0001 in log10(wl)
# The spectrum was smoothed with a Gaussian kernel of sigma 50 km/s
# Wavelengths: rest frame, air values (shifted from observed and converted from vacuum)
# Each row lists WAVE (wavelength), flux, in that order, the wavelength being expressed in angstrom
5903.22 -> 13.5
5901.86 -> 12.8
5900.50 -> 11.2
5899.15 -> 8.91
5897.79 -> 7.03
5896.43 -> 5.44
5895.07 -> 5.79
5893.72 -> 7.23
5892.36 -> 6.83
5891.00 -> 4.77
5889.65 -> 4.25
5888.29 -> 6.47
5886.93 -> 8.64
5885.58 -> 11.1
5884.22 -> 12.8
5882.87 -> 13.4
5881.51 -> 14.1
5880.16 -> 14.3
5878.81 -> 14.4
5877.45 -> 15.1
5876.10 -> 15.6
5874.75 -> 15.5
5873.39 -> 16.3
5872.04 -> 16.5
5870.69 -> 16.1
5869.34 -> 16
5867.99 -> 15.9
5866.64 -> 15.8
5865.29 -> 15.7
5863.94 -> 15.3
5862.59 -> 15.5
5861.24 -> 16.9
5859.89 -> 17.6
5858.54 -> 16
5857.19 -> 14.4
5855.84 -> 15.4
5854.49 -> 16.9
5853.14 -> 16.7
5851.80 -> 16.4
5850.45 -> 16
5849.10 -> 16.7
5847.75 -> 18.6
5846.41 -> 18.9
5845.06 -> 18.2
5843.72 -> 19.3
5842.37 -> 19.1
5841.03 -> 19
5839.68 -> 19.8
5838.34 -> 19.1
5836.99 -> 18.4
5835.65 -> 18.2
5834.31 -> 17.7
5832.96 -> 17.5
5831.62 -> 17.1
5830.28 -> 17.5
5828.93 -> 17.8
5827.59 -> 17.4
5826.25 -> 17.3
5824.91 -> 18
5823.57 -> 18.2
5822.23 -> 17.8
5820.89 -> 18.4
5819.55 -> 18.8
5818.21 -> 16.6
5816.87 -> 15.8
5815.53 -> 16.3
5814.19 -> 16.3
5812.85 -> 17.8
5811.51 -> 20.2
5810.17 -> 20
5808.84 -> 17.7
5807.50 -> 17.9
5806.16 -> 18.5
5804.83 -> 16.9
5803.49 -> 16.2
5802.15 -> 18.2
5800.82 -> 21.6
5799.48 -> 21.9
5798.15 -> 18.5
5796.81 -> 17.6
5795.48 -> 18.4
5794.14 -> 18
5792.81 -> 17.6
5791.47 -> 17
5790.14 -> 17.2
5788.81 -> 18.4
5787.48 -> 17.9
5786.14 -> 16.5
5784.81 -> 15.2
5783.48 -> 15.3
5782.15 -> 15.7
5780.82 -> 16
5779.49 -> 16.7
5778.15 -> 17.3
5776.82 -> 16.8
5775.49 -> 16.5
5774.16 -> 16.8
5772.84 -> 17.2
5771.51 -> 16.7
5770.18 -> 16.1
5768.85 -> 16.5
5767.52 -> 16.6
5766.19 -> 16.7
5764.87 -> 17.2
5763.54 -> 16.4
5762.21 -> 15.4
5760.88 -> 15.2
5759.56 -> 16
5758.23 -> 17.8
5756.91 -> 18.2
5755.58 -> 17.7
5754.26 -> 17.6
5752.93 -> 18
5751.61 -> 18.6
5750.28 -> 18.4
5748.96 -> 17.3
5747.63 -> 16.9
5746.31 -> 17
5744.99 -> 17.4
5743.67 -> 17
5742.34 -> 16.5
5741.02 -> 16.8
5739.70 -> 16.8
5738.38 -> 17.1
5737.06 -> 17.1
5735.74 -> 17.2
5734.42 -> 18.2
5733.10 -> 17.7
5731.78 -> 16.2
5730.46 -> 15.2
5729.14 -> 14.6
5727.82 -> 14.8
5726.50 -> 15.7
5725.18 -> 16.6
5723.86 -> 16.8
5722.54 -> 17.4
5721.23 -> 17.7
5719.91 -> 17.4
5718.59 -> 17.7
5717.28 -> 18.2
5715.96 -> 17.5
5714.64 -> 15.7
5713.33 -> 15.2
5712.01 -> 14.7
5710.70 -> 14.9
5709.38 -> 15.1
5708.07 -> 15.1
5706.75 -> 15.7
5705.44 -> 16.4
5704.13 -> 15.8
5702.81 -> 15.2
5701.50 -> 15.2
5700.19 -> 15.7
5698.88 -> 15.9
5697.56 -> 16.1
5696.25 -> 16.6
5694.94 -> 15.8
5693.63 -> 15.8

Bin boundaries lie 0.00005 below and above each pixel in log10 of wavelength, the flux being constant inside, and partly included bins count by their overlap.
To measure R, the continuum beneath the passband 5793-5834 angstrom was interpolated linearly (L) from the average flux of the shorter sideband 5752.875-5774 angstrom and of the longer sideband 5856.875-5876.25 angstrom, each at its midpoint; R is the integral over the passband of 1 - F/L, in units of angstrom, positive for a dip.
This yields -3.99 angstrom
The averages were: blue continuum 16.8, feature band 18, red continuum 16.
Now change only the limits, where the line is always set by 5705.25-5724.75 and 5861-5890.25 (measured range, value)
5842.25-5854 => -2.8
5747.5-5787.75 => -3.2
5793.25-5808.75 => -3.5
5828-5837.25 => -2.0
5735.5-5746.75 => -0.7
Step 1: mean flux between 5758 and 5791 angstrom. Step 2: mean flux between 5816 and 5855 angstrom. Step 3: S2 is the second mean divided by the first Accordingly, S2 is 1.08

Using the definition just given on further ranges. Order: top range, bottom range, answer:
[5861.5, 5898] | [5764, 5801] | 0.71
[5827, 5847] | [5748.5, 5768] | 1.07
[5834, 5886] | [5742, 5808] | 0.95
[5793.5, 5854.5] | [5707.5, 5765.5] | 1.08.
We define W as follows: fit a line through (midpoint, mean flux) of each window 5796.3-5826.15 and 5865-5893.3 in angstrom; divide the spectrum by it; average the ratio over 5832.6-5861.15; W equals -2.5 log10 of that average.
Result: -0.151 mag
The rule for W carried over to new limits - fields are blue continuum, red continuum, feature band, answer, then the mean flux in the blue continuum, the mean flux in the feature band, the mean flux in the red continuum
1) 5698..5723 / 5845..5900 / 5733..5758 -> -0.13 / 16.1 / 17.5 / 13.4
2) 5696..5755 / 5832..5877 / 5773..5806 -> -0.04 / 16.6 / 17.4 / 17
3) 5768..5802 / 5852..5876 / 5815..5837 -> -0.06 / 17.3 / 17.6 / 16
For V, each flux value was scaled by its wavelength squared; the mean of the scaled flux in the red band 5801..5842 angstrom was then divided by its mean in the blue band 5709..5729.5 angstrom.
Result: 1.1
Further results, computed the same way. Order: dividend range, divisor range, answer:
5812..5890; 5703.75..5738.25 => 1.04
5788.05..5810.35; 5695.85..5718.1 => 1.19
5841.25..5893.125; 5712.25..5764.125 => 0.91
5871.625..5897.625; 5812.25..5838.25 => 0.63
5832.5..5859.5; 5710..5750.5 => 1.10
